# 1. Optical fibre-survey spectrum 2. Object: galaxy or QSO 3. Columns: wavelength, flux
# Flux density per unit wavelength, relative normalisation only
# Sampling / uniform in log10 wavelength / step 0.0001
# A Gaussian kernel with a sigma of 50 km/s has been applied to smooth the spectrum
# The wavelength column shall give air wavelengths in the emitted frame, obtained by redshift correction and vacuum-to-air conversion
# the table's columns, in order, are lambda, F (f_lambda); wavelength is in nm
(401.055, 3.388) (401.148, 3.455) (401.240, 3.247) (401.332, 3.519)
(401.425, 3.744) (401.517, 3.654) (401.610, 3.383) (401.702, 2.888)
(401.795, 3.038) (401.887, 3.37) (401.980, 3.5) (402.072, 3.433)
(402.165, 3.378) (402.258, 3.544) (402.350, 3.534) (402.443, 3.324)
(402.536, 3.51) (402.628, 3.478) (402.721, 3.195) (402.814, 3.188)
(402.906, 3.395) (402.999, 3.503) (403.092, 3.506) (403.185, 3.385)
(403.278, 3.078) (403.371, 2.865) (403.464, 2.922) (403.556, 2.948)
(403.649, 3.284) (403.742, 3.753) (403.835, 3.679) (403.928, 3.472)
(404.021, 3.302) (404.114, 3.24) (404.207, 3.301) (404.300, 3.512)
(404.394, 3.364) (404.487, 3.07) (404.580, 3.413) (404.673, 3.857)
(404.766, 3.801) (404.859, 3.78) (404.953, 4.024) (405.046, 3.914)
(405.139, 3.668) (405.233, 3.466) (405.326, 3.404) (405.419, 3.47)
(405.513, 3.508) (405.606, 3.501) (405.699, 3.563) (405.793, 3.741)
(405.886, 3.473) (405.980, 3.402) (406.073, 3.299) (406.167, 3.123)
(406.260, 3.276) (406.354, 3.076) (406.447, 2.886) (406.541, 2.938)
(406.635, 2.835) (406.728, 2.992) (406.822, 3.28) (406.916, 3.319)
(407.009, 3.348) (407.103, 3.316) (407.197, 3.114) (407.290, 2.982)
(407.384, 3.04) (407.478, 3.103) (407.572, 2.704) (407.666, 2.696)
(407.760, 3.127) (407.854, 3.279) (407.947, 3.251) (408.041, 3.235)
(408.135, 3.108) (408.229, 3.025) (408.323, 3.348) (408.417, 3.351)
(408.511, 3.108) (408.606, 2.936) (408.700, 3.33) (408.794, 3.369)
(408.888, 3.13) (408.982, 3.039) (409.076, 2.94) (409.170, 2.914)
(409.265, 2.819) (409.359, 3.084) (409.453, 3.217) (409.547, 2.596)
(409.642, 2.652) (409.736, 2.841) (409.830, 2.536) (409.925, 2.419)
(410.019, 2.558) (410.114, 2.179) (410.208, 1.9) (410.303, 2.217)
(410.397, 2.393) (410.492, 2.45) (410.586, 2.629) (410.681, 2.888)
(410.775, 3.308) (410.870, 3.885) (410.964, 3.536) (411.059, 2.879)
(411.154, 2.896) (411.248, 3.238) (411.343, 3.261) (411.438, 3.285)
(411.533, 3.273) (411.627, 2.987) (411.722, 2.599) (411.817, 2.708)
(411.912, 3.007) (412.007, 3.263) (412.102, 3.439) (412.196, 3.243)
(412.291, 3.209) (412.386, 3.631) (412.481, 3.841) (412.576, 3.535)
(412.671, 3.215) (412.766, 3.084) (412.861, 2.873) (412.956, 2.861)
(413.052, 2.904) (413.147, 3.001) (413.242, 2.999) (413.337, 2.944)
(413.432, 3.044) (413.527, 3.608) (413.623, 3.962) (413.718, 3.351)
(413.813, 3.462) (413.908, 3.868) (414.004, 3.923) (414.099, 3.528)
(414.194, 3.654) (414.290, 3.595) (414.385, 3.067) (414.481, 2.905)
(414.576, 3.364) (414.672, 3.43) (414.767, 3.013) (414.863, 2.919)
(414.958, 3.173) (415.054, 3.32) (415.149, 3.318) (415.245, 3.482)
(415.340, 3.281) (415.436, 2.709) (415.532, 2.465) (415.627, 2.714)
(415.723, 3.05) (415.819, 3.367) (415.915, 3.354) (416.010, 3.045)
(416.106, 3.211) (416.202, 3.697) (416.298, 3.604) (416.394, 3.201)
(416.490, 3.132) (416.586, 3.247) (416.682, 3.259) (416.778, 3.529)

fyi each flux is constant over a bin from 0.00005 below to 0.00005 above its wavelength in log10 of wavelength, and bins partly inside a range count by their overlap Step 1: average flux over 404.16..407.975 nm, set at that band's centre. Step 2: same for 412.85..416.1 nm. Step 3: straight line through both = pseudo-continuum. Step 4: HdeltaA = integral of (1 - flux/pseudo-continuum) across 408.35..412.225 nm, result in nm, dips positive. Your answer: 0.40 nm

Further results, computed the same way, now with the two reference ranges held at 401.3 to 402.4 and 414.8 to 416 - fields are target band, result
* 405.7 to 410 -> 0.25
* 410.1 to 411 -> 0.13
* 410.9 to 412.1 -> 0.03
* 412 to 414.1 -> -0.12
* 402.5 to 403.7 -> 0.05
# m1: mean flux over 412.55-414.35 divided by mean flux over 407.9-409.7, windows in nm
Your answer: 1.08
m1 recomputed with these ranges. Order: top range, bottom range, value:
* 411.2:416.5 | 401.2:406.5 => 0.95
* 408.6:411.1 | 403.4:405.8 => 0.81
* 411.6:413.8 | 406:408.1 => 1.03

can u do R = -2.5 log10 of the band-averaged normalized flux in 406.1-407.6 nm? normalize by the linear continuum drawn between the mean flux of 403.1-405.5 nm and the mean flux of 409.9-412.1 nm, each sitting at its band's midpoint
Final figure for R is 0.05 mag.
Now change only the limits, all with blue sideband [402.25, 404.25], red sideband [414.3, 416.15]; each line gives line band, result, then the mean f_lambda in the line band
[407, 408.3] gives 0.06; 3.09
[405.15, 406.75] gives -0.01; 3.3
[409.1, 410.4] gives 0.23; 2.61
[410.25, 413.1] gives 0.04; 3.08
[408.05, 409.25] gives 0.04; 3.13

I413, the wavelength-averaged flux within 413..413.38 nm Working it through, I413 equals 2.96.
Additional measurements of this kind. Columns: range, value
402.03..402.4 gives 3.47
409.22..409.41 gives 2.97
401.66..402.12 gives 3.25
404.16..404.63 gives 3.33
